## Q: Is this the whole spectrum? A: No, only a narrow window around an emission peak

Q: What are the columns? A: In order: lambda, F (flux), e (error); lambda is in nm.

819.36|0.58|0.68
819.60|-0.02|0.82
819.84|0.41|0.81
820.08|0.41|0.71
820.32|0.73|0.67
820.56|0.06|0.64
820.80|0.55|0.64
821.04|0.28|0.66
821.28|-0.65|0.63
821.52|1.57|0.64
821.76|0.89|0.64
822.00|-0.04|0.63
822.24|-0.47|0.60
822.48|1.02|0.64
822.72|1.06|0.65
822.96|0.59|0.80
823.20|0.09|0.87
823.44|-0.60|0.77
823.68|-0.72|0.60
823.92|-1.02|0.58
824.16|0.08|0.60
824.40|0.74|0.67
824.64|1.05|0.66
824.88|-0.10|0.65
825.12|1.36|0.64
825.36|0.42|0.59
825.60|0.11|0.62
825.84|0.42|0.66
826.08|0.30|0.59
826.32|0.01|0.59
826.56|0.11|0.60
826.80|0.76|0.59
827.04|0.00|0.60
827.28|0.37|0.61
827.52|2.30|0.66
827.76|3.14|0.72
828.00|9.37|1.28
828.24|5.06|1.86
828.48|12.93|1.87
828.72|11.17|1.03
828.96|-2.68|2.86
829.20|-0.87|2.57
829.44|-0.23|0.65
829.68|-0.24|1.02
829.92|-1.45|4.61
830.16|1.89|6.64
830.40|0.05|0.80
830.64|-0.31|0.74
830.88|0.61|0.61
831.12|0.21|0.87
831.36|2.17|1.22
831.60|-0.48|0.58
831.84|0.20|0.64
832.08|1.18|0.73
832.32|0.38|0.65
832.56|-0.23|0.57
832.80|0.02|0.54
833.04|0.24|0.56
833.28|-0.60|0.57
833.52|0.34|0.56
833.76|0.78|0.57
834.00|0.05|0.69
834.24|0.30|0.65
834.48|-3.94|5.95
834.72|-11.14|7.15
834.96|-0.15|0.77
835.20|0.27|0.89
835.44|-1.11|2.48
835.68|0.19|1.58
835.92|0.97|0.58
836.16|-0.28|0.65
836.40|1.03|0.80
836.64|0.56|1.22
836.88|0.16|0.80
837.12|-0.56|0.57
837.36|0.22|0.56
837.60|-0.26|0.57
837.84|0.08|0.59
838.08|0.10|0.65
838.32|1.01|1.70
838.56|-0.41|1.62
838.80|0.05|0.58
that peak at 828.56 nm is [O II]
